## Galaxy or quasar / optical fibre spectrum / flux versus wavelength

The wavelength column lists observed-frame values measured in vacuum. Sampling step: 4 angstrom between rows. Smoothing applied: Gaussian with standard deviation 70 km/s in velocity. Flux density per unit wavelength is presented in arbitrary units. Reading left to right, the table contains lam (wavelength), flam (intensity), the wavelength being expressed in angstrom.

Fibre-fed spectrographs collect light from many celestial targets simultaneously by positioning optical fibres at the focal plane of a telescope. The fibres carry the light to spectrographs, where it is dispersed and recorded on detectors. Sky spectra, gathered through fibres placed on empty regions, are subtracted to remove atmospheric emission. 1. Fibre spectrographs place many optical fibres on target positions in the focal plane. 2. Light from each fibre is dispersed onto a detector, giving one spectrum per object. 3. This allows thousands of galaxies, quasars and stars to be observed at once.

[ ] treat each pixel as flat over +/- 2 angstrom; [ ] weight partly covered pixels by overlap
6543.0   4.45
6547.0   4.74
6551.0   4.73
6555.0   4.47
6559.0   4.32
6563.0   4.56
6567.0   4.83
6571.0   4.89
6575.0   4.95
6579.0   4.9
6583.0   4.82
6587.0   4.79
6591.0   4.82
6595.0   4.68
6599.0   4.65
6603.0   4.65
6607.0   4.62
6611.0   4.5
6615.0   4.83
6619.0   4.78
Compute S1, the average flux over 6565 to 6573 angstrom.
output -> 4.86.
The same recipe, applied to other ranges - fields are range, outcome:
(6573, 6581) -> 4.93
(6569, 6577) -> 4.92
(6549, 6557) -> 4.6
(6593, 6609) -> 4.65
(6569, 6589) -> 4.87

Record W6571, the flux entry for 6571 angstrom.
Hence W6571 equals 4.89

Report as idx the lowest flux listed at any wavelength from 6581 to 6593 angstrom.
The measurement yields 4.79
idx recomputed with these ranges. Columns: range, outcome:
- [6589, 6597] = 4.68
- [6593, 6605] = 4.65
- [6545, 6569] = 4.32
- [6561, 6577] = 4.56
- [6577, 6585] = 4.82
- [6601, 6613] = 4.5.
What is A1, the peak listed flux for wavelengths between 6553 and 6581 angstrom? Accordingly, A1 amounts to 4.95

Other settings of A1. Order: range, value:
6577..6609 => 4.9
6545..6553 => 4.74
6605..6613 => 4.62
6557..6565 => 4.56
